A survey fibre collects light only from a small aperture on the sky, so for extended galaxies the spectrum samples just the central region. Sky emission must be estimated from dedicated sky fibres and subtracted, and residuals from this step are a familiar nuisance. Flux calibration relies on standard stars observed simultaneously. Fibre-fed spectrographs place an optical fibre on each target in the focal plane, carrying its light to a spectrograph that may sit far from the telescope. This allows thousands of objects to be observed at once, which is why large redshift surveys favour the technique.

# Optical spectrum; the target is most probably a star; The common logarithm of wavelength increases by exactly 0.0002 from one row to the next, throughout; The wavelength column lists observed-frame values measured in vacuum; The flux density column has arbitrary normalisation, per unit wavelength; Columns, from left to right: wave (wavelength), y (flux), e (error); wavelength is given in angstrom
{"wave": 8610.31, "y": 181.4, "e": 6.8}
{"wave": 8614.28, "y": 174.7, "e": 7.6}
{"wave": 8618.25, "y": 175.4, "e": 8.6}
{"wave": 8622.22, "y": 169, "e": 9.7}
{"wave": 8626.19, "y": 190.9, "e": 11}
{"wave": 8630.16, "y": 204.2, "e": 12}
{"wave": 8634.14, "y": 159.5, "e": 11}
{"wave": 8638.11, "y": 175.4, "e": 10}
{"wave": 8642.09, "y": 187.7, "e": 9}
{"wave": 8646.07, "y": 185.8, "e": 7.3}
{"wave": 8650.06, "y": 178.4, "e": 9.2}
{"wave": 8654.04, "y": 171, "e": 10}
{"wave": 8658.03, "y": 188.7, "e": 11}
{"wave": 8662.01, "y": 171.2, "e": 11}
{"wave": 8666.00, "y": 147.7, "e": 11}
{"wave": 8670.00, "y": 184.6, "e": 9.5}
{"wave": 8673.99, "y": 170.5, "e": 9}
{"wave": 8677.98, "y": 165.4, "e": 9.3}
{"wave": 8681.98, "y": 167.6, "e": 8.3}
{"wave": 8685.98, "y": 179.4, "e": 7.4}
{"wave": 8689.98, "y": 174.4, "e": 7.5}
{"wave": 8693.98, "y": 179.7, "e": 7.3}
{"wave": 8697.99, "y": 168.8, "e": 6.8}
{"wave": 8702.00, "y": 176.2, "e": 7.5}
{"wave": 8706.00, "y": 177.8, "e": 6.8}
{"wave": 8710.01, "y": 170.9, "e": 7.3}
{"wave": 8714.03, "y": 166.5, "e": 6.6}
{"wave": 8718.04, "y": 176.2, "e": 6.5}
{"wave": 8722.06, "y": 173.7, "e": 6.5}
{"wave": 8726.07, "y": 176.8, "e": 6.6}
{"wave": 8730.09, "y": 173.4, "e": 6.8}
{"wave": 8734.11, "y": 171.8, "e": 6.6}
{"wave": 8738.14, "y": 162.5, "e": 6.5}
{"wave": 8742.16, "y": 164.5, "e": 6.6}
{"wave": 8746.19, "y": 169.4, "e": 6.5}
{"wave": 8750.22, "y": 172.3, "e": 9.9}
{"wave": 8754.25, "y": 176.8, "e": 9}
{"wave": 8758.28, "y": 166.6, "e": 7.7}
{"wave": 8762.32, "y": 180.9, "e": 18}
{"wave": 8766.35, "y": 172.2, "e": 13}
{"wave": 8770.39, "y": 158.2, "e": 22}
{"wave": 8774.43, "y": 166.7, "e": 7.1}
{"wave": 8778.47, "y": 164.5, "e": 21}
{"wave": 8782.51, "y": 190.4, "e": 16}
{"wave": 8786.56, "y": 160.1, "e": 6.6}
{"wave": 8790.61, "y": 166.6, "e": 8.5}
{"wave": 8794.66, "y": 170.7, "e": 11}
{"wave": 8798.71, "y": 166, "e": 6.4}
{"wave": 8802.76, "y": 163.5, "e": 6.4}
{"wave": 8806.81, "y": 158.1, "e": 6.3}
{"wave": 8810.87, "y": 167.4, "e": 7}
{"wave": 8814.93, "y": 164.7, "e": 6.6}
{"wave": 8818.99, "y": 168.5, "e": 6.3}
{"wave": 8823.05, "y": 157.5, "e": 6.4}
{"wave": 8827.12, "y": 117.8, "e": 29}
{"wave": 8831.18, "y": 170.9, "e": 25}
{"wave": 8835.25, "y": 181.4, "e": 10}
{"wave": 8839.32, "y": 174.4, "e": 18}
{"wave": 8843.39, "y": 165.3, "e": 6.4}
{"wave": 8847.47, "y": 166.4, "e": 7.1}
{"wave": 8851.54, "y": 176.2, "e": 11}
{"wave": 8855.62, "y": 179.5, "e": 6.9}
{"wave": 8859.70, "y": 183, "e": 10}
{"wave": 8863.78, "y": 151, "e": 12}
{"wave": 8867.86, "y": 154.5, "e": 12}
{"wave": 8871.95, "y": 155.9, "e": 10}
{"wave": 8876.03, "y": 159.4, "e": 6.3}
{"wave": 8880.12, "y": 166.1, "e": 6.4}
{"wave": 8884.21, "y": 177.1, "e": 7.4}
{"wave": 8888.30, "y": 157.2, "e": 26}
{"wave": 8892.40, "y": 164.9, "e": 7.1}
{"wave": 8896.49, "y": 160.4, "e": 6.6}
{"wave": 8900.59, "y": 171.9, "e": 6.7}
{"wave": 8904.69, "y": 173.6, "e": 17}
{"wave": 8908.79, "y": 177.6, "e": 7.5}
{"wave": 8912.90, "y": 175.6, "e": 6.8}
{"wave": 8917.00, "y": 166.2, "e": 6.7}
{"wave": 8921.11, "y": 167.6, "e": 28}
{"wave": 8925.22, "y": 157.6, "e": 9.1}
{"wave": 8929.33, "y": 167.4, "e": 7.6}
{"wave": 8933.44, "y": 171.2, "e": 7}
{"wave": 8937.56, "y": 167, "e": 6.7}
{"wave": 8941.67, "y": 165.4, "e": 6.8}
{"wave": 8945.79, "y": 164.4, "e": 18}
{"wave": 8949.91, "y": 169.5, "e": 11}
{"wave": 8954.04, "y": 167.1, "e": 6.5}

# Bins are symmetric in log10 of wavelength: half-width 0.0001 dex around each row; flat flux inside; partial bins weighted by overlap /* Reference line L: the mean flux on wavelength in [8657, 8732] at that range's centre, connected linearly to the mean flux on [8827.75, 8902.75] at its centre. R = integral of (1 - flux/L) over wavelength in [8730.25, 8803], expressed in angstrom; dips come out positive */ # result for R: 0.4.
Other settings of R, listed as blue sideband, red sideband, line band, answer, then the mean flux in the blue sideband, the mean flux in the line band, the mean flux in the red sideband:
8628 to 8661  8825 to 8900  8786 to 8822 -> 0.9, 181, 165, 165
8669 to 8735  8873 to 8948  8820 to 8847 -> 1.2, 174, 162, 167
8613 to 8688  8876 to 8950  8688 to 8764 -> 0.5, 176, 173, 168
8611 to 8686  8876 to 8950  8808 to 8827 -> 1.2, 176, 159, 168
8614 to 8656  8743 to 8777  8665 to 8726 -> 0.8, 179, 173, 170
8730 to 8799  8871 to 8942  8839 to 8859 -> -0.6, 170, 173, 167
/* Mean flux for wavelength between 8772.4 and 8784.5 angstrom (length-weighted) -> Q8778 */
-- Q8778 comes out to 174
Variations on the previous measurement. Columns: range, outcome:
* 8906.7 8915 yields 177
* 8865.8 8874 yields 155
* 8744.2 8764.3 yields 173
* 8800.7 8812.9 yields 163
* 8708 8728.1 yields 173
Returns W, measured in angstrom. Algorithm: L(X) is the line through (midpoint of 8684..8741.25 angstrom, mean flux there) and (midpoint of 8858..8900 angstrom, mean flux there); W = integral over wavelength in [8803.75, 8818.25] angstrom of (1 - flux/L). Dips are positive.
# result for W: 0.29 angstrom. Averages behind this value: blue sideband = 173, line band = 164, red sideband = 163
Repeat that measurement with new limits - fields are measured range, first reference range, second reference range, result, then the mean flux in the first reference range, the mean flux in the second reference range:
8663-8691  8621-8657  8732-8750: 0.9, 181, 168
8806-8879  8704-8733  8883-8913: 2.7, 174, 169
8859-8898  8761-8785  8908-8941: 1.6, 172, 168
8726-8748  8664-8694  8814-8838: -0.3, 171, 160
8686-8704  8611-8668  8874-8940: 0.0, 177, 168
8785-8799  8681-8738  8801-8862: 0.2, 174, 166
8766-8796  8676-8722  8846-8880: 0.2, 173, 166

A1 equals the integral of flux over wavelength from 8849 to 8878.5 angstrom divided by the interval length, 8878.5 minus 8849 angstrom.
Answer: 166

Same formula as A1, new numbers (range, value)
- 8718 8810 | 169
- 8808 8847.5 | 163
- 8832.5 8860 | 175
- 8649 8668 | 171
